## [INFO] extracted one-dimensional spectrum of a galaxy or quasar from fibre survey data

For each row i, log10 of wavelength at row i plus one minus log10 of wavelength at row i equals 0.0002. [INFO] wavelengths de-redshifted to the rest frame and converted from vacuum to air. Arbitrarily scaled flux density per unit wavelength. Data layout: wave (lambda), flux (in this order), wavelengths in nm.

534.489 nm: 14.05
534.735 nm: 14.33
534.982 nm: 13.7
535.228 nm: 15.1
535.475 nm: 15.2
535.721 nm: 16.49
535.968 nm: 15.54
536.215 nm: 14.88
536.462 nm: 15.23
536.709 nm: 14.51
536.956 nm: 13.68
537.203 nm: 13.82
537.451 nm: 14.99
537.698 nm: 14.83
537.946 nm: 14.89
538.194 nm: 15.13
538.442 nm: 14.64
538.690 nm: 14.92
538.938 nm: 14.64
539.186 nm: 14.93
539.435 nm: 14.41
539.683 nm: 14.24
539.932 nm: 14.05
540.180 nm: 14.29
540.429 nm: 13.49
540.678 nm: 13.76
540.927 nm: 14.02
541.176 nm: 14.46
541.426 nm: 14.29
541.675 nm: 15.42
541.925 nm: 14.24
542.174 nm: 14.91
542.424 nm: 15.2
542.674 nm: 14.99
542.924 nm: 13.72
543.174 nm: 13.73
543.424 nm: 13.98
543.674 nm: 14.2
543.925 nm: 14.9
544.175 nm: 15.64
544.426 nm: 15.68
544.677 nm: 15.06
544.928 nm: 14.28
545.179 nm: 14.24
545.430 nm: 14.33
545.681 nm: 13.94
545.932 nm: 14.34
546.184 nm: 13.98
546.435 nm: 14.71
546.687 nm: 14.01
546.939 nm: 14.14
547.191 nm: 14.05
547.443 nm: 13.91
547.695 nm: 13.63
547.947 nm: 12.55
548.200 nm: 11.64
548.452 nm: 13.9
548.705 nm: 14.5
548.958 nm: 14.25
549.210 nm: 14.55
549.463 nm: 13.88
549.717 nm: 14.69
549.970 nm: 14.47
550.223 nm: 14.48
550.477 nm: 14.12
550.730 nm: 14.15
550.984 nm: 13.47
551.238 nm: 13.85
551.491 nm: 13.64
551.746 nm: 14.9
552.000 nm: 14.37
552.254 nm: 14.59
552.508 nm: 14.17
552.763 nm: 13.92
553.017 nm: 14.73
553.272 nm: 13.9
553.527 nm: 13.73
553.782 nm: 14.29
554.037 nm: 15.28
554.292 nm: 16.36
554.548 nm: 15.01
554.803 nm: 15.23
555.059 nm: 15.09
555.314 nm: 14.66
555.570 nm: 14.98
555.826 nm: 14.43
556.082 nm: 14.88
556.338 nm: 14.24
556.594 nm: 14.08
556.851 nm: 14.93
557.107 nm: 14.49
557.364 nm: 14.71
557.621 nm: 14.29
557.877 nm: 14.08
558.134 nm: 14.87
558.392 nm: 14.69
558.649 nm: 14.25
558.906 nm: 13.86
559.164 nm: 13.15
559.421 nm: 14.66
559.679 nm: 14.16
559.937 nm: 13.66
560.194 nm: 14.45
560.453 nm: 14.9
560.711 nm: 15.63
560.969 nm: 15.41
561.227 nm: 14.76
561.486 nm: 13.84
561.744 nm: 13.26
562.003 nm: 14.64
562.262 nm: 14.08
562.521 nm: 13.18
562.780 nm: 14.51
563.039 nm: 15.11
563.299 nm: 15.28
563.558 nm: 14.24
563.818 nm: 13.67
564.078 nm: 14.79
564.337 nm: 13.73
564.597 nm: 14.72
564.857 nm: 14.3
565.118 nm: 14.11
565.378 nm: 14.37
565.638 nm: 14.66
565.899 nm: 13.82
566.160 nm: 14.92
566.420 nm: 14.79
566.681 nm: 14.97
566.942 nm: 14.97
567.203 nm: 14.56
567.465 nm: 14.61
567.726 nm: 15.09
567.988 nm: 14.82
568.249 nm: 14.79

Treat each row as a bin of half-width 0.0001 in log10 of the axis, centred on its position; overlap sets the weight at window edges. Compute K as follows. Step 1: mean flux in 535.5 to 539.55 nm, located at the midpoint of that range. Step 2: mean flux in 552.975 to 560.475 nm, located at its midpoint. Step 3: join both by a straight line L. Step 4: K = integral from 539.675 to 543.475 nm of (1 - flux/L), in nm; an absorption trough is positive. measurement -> 0.123 nm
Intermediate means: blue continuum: 14.9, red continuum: 14.5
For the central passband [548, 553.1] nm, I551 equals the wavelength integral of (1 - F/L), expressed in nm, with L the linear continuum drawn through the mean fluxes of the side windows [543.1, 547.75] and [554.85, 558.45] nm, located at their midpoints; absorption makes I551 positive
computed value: 0.14 nm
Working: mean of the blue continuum 14.4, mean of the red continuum 14.6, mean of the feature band 14.1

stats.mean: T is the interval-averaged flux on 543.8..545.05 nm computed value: 15.1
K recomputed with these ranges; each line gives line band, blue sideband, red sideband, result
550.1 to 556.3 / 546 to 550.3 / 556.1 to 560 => -0.16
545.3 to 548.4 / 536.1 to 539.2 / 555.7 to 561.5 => 0.17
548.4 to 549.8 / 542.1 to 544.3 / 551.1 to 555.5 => 0.03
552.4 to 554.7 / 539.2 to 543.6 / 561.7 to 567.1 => -0.04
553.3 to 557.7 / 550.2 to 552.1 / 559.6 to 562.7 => -0.16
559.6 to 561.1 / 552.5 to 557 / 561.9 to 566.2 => -0.03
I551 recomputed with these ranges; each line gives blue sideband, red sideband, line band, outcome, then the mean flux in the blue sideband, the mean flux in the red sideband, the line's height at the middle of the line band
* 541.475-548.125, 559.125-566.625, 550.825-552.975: 0.03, 14.4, 14.4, 14.4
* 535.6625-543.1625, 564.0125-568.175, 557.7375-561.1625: 0.03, 14.6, 14.6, 14.6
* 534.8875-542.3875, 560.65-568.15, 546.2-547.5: 0.04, 14.6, 14.5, 14.6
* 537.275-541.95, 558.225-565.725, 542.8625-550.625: 0.15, 14.5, 14.3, 14.5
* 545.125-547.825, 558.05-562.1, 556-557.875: -0.02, 14.1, 14.4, 14.3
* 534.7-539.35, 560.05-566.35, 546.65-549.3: 0.17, 14.8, 14.4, 14.7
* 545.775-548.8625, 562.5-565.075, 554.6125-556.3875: -0.09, 13.8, 14.4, 14.1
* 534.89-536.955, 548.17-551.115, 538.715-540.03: 0.03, 15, 14.1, 14.8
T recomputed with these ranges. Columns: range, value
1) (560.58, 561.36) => 15.3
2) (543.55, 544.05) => 14.5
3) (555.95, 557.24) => 14.5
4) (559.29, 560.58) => 14.4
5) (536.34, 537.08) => 14.5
